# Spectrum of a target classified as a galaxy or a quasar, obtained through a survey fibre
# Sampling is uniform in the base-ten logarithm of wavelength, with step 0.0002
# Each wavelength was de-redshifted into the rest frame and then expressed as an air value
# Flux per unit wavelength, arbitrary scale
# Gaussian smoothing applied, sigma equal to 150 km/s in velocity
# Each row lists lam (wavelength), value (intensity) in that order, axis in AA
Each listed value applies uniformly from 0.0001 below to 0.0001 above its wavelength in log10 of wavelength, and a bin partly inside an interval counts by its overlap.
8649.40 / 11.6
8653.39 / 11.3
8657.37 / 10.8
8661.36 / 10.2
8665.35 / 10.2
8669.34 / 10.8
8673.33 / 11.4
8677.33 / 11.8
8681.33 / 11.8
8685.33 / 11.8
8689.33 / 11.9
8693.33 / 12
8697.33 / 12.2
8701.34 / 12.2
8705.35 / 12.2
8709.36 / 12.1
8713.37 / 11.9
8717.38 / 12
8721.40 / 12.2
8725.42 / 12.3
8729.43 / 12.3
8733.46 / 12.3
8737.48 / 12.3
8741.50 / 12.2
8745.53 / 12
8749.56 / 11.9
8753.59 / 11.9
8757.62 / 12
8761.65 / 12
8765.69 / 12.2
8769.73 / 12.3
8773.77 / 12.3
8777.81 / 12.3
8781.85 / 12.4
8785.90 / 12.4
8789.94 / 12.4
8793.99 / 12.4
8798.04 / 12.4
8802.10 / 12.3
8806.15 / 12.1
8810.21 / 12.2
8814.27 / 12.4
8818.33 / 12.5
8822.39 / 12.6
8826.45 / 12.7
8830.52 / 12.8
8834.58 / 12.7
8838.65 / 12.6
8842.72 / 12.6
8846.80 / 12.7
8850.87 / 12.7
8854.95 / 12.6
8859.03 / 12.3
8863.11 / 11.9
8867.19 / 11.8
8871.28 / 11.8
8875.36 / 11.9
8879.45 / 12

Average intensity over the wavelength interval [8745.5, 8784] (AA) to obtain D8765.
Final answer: 12.1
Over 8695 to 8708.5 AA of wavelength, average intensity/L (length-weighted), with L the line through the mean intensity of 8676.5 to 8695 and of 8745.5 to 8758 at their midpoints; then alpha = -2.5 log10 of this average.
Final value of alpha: -0.028 mag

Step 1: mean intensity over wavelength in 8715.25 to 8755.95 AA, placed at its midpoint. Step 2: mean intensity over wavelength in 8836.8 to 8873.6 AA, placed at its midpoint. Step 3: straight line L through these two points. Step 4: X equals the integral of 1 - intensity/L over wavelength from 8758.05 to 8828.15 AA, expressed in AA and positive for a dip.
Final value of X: -0.6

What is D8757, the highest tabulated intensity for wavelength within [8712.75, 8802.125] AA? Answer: 12.4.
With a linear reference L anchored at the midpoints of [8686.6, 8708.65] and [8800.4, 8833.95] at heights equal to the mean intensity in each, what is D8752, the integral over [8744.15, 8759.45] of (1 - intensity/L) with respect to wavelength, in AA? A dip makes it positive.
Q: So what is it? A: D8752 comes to 0.4 AA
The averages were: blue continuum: 12.1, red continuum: 12.5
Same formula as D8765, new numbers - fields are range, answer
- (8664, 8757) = 11.9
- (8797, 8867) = 12.5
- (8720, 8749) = 12.2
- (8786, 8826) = 12.4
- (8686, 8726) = 12.1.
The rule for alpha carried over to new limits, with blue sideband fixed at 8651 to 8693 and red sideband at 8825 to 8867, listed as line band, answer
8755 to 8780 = -0.021 mag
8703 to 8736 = -0.053 mag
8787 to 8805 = -0.019 mag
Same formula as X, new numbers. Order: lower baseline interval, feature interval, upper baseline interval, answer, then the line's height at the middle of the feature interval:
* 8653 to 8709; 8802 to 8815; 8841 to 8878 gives -0.21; 12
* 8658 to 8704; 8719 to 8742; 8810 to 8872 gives -0.96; 11.8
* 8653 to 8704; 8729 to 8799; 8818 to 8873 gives -1.55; 12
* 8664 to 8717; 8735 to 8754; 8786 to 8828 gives -0.05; 12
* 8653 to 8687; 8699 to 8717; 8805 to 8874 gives -1.09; 11.4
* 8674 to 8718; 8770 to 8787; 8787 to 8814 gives -0.14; 12.2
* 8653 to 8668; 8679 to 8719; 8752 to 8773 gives -3.12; 11.1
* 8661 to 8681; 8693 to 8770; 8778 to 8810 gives -3.10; 11.7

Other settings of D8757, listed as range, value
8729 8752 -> 12.3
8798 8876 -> 12.8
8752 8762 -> 12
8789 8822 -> 12.5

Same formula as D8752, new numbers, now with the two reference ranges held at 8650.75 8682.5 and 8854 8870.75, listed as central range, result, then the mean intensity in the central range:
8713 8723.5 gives -0.70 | 12.1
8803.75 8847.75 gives -2.37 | 12.5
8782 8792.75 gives -0.66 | 12.4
